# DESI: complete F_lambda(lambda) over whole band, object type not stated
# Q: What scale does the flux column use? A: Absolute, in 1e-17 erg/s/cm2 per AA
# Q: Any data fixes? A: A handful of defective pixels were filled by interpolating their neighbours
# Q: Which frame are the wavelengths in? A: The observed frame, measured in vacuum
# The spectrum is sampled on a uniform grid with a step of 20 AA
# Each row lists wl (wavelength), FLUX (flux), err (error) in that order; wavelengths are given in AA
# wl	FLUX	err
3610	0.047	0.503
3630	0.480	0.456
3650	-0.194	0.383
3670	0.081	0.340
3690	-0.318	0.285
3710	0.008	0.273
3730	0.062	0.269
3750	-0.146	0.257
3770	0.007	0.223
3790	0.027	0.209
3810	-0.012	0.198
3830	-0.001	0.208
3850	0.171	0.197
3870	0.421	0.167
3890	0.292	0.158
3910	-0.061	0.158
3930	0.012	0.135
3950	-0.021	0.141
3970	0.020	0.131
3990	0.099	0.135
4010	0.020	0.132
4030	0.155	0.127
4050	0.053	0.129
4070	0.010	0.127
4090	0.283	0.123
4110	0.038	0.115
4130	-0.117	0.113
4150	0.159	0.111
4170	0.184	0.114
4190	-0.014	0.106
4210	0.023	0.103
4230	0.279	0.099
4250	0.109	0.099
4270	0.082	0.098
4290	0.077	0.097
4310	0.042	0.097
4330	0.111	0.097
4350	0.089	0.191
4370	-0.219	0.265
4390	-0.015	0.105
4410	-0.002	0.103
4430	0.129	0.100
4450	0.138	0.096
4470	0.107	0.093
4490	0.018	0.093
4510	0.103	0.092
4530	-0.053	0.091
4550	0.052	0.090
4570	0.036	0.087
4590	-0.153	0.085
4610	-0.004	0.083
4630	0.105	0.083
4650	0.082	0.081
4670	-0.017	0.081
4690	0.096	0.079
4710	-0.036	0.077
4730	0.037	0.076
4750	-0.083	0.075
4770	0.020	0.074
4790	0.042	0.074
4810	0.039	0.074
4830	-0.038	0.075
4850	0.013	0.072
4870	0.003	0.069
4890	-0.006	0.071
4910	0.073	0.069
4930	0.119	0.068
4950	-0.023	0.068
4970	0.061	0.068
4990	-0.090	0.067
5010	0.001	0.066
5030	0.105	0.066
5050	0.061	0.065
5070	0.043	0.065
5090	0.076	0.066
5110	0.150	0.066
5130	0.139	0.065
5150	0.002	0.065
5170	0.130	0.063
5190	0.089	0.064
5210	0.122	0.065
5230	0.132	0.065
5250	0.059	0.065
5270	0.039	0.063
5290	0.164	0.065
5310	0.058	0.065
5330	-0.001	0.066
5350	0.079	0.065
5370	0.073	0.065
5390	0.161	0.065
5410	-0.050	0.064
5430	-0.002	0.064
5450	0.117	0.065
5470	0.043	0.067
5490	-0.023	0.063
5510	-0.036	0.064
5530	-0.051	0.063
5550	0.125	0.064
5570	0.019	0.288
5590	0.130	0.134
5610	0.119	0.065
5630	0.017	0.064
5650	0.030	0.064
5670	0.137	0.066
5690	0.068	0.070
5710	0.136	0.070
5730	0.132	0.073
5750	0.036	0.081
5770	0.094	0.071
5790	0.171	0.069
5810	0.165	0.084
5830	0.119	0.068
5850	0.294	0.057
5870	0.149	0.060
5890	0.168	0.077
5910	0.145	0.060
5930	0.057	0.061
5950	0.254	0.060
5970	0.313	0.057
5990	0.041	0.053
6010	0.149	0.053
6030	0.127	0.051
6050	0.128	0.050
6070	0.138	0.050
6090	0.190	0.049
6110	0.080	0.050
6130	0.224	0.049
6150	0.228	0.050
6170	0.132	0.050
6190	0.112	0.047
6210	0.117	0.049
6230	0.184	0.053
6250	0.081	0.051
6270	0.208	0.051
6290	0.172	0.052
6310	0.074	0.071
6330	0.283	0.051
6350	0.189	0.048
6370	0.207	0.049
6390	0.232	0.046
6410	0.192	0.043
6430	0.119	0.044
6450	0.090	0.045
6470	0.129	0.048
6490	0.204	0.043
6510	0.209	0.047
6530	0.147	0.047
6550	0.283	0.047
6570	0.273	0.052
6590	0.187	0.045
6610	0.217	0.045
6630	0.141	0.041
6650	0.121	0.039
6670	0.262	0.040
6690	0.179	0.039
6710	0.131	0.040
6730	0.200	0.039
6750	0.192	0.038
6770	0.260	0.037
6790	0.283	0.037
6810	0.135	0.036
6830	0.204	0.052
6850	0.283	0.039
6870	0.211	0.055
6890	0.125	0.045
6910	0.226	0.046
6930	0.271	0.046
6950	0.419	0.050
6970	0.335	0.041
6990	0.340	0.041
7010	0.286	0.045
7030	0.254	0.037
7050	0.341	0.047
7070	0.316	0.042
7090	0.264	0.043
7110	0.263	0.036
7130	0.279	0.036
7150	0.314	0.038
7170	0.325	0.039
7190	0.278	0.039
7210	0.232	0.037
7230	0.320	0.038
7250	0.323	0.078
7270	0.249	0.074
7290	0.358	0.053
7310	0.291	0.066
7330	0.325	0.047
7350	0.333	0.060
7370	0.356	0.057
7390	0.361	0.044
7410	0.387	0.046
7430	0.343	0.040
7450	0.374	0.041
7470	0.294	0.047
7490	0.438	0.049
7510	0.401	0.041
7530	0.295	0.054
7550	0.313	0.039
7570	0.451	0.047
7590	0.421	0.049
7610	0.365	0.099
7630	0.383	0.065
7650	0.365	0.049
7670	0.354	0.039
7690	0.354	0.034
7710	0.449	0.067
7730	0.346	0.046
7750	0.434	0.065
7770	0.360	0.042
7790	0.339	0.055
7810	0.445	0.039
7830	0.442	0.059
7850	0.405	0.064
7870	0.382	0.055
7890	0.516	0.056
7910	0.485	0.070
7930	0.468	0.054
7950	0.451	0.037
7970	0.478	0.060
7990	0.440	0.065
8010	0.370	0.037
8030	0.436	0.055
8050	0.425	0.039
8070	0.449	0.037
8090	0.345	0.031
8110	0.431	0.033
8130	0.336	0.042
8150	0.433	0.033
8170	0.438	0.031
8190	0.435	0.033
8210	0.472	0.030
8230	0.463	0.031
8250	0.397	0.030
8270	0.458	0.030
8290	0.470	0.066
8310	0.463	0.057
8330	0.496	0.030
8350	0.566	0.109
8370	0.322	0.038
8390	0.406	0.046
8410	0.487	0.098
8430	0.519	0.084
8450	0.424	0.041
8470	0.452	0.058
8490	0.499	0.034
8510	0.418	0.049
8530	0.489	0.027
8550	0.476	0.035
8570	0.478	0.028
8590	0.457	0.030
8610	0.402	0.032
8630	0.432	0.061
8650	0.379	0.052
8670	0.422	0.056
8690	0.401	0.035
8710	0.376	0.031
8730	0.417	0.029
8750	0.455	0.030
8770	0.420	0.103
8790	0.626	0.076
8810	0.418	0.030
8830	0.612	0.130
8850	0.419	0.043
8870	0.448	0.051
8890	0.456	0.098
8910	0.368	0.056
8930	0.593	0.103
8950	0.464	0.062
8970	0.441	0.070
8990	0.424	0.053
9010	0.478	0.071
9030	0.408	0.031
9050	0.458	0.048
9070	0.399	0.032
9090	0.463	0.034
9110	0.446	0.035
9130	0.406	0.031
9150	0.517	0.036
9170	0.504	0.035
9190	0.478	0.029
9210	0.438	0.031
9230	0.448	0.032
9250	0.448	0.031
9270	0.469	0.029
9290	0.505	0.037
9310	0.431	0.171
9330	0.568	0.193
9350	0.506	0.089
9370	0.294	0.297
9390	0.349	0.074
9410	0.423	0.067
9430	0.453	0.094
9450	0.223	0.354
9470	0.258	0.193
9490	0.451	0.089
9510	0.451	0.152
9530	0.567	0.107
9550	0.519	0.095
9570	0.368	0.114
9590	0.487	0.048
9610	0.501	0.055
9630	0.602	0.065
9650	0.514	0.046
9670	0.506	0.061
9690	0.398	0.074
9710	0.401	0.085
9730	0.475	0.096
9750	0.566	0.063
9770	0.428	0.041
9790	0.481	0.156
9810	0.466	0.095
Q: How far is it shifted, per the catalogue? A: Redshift 0.734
